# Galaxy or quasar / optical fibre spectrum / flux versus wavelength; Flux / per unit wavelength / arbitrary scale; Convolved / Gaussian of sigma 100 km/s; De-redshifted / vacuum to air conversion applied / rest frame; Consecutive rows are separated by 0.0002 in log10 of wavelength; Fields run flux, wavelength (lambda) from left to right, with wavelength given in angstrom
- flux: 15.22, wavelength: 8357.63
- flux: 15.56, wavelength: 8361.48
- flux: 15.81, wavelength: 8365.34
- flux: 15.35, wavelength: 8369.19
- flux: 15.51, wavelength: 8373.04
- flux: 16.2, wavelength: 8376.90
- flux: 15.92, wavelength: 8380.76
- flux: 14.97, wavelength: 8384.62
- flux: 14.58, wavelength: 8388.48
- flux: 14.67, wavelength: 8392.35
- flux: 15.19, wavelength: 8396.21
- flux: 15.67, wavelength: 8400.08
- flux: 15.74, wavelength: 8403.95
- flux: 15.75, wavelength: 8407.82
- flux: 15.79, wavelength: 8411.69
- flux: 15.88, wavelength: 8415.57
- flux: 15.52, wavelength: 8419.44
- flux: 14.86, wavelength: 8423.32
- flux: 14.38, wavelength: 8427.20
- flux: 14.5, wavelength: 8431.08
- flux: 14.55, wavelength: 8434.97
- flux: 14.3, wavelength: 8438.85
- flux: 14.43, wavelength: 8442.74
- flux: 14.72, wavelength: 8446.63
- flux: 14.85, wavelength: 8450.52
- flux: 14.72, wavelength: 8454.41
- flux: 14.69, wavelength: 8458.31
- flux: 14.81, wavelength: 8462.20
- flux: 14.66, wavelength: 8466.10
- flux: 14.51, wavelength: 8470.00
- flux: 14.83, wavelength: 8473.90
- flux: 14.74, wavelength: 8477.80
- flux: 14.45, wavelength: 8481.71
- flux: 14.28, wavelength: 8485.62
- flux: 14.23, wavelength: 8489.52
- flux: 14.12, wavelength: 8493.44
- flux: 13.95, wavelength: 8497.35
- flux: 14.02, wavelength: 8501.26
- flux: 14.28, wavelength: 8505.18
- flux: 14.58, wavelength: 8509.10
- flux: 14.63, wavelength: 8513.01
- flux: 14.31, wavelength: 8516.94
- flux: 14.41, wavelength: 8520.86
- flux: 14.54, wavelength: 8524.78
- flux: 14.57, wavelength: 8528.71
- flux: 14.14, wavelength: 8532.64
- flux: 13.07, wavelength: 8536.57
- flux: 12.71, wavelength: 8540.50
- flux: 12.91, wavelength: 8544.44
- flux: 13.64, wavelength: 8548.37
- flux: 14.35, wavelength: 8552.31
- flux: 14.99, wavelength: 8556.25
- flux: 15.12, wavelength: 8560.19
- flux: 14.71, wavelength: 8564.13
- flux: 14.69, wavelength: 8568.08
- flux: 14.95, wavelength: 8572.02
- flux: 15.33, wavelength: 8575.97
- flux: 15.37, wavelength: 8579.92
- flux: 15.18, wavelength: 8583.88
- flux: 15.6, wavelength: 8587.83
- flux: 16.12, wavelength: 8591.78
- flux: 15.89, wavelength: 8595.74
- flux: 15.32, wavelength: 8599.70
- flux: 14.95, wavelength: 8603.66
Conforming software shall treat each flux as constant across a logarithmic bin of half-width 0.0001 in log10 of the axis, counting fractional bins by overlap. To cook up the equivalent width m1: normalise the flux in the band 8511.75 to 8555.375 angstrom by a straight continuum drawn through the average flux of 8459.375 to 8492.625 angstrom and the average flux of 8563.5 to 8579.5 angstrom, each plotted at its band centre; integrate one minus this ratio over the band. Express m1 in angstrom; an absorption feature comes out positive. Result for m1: 2.5 angstrom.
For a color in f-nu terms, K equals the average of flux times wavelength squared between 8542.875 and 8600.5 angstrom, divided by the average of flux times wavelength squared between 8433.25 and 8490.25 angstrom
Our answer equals 1.05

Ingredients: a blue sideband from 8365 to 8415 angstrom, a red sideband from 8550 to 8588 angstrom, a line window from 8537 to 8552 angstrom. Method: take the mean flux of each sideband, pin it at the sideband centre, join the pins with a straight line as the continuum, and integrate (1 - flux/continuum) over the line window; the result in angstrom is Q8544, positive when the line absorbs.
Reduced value 1.82 angstrom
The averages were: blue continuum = 15.5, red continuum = 15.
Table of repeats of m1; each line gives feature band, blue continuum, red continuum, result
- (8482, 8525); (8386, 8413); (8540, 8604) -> 2.1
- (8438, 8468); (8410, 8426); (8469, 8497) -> 0.5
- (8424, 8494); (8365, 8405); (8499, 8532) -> 1.3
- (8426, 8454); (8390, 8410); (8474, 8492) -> 0.7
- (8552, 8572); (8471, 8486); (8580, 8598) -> 0.7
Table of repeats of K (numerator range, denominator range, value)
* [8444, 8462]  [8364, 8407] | 0.97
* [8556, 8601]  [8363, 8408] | 1.04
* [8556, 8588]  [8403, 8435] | 1.03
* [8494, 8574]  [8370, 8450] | 0.97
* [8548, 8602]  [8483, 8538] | 1.08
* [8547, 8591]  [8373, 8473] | 1.03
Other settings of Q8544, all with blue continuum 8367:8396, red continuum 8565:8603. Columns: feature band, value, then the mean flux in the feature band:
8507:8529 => 1.20 angstrom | 14.5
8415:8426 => 0.02 angstrom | 15.3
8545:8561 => 1.05 angstrom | 14.3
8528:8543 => 1.78 angstrom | 13.5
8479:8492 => 0.84 angstrom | 14.3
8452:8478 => 1.05 angstrom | 14.7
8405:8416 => -0.34 angstrom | 15.8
